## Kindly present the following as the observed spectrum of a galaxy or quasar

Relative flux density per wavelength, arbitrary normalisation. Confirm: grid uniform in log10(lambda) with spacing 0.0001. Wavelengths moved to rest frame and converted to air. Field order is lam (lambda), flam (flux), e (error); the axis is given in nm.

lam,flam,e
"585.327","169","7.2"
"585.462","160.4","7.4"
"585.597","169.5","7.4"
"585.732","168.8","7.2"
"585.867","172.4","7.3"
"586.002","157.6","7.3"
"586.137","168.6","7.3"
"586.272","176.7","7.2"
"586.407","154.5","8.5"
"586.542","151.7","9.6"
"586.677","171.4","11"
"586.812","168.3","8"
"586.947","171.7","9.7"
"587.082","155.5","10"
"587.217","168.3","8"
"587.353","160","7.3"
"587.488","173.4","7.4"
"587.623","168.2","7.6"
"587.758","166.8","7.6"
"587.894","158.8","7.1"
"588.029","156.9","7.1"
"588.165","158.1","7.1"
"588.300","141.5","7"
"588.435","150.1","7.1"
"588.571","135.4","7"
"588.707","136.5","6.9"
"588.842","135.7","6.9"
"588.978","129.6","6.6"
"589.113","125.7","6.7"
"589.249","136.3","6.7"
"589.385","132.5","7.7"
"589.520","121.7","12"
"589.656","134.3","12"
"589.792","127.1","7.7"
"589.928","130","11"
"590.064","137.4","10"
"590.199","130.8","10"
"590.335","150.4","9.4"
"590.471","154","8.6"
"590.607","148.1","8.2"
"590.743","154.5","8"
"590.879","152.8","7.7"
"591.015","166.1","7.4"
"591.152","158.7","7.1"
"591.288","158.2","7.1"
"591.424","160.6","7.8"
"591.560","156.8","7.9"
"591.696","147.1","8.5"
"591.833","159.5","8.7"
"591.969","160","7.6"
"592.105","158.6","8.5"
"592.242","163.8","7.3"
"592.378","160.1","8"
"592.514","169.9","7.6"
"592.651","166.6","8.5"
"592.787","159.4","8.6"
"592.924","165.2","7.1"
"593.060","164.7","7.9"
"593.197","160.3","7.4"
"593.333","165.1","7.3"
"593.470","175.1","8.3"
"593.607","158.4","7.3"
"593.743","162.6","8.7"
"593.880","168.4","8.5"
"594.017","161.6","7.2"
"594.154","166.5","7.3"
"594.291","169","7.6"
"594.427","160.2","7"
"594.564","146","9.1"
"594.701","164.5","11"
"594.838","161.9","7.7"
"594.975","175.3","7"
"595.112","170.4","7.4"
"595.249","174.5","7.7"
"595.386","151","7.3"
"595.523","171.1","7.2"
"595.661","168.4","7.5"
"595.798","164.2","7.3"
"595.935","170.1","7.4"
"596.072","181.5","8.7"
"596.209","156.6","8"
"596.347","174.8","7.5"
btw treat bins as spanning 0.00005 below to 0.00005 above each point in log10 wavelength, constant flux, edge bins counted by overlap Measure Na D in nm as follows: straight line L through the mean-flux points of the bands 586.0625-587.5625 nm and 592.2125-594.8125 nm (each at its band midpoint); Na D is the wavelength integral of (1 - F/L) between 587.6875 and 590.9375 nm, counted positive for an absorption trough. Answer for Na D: 0.452 nm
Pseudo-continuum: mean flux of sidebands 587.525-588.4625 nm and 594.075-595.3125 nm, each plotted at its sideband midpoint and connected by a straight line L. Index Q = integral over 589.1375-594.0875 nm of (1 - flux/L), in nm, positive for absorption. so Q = 0.26 nm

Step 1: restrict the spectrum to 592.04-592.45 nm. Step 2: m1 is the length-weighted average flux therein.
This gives 161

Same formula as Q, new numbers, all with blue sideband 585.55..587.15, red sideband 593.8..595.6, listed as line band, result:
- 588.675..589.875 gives 0.249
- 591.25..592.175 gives 0.043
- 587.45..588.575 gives 0.055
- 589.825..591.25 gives 0.147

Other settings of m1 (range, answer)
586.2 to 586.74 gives 164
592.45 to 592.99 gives 165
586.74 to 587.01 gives 170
